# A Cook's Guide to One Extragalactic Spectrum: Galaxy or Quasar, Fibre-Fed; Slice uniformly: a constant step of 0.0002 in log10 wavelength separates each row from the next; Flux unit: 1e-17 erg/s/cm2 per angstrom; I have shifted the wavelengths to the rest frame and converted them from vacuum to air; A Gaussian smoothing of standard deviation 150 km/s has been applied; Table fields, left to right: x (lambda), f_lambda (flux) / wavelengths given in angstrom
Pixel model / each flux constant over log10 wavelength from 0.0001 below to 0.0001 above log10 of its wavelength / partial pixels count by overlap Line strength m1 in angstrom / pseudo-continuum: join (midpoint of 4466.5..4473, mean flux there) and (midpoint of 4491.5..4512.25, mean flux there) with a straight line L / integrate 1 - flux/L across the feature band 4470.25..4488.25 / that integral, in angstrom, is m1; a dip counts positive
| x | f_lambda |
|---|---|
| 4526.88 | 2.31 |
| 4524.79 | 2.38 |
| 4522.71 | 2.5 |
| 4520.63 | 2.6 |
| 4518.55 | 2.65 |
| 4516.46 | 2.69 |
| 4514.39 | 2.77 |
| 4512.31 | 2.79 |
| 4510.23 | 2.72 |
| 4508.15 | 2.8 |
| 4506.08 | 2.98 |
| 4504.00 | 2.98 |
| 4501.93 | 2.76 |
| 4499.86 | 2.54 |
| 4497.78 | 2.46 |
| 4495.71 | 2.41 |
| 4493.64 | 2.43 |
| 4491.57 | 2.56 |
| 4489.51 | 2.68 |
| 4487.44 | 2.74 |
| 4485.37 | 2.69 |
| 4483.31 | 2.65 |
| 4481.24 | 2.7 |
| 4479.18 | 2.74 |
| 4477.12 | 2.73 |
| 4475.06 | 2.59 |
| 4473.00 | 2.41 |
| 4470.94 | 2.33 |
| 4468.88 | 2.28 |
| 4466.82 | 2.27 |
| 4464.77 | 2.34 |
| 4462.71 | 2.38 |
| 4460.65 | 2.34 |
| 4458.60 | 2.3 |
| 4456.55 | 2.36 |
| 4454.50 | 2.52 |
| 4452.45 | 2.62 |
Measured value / -1.5 angstrom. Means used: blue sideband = 2.31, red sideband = 2.67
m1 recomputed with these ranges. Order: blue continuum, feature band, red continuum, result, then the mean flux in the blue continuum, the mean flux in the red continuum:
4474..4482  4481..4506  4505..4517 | 0.9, 2.69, 2.8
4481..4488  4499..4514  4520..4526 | -1.3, 2.69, 2.48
